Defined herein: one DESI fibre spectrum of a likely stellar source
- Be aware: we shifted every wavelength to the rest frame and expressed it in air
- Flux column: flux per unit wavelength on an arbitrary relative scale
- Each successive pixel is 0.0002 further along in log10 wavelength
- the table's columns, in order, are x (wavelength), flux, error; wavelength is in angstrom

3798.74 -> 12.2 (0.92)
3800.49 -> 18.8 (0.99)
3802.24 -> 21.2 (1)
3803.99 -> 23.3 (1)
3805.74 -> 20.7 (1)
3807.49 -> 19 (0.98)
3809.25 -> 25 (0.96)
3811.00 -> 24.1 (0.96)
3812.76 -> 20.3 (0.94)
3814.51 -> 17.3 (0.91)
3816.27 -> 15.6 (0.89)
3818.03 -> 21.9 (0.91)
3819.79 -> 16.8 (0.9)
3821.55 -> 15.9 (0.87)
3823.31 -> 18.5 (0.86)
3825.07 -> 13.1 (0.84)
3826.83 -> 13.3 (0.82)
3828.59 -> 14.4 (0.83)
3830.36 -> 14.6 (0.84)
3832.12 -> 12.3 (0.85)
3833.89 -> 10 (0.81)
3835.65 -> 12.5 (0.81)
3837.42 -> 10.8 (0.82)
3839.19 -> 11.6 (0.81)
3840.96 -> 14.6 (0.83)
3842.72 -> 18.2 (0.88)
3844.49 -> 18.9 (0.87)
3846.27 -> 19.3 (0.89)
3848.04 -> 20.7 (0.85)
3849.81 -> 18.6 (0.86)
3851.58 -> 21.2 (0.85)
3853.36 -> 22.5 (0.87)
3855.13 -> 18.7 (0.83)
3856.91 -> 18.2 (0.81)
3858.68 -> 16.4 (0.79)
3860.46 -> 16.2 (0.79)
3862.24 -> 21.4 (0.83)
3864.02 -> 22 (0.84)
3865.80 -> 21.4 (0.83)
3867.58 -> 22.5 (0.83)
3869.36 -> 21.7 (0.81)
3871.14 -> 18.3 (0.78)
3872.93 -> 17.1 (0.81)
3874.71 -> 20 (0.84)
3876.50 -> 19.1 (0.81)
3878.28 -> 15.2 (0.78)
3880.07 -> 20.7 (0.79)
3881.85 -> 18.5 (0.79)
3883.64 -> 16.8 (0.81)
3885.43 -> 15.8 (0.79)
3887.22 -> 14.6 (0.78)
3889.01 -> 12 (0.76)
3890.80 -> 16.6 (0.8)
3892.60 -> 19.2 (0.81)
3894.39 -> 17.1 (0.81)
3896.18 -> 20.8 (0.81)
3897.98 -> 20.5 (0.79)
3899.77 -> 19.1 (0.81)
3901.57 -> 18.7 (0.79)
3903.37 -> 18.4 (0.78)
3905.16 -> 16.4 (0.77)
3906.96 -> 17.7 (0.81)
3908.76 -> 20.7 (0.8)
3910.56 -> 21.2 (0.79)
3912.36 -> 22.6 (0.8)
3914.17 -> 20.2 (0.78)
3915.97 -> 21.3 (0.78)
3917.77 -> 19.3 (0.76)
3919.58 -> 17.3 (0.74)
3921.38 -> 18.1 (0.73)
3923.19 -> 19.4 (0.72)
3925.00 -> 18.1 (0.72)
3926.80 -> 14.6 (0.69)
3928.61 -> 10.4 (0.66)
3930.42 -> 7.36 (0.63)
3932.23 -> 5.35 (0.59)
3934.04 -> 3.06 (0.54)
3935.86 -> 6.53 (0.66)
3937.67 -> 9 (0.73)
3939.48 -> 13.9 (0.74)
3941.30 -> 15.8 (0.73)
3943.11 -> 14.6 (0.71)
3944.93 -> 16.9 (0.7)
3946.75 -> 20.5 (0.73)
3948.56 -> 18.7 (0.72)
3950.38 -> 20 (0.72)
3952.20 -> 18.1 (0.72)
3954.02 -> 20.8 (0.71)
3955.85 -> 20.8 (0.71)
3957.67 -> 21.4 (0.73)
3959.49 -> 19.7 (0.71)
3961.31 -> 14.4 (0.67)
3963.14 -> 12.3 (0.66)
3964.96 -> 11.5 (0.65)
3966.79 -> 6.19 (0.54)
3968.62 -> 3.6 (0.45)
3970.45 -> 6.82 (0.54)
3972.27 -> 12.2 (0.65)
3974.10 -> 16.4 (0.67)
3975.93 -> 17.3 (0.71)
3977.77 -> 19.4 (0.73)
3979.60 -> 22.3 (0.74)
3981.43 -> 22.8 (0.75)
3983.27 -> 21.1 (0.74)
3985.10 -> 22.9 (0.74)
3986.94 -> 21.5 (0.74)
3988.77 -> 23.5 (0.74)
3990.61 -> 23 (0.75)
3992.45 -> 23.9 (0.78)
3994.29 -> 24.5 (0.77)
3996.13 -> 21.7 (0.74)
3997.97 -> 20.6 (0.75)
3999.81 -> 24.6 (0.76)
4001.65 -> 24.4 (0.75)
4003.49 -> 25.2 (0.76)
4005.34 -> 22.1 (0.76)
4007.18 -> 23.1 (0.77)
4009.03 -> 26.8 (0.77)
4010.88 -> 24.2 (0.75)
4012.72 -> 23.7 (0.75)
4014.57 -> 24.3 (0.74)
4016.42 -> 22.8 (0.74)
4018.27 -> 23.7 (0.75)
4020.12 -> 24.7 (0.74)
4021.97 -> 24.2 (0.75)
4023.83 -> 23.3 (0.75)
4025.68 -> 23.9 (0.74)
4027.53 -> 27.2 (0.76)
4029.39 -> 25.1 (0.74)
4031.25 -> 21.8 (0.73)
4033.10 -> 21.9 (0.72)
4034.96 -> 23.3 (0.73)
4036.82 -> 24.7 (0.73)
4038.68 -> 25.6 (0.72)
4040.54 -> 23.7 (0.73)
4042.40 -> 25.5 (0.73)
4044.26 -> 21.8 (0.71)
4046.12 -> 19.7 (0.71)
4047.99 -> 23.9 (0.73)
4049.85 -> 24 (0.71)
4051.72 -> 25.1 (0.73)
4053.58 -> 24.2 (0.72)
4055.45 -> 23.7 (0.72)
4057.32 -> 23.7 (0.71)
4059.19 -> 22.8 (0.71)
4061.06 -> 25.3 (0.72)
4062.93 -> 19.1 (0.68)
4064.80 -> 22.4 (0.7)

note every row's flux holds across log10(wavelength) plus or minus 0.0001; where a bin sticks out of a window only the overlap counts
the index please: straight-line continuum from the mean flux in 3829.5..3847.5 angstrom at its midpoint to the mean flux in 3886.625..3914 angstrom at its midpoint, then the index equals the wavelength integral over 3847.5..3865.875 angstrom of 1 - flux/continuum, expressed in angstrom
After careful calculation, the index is -4.8 angstrom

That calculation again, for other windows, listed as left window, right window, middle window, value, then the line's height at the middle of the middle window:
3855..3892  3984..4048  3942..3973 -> 8.9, 21.4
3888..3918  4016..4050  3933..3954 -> 6.1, 20.4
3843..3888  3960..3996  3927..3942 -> 7.4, 18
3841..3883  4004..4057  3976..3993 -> 0.5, 22.6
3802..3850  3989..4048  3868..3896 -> 2.0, 19.1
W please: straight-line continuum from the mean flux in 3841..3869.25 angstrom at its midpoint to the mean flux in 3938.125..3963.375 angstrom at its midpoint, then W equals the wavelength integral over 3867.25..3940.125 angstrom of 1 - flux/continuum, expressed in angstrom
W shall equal 8.0 angstrom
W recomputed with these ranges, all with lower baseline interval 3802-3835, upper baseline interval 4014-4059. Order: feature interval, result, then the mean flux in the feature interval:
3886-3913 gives 2.23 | 18.3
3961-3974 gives 7.18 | 9.78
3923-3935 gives 5.82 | 10.7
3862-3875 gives -1.01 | 20.5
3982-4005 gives -0.46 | 23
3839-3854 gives -0.16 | 18.7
